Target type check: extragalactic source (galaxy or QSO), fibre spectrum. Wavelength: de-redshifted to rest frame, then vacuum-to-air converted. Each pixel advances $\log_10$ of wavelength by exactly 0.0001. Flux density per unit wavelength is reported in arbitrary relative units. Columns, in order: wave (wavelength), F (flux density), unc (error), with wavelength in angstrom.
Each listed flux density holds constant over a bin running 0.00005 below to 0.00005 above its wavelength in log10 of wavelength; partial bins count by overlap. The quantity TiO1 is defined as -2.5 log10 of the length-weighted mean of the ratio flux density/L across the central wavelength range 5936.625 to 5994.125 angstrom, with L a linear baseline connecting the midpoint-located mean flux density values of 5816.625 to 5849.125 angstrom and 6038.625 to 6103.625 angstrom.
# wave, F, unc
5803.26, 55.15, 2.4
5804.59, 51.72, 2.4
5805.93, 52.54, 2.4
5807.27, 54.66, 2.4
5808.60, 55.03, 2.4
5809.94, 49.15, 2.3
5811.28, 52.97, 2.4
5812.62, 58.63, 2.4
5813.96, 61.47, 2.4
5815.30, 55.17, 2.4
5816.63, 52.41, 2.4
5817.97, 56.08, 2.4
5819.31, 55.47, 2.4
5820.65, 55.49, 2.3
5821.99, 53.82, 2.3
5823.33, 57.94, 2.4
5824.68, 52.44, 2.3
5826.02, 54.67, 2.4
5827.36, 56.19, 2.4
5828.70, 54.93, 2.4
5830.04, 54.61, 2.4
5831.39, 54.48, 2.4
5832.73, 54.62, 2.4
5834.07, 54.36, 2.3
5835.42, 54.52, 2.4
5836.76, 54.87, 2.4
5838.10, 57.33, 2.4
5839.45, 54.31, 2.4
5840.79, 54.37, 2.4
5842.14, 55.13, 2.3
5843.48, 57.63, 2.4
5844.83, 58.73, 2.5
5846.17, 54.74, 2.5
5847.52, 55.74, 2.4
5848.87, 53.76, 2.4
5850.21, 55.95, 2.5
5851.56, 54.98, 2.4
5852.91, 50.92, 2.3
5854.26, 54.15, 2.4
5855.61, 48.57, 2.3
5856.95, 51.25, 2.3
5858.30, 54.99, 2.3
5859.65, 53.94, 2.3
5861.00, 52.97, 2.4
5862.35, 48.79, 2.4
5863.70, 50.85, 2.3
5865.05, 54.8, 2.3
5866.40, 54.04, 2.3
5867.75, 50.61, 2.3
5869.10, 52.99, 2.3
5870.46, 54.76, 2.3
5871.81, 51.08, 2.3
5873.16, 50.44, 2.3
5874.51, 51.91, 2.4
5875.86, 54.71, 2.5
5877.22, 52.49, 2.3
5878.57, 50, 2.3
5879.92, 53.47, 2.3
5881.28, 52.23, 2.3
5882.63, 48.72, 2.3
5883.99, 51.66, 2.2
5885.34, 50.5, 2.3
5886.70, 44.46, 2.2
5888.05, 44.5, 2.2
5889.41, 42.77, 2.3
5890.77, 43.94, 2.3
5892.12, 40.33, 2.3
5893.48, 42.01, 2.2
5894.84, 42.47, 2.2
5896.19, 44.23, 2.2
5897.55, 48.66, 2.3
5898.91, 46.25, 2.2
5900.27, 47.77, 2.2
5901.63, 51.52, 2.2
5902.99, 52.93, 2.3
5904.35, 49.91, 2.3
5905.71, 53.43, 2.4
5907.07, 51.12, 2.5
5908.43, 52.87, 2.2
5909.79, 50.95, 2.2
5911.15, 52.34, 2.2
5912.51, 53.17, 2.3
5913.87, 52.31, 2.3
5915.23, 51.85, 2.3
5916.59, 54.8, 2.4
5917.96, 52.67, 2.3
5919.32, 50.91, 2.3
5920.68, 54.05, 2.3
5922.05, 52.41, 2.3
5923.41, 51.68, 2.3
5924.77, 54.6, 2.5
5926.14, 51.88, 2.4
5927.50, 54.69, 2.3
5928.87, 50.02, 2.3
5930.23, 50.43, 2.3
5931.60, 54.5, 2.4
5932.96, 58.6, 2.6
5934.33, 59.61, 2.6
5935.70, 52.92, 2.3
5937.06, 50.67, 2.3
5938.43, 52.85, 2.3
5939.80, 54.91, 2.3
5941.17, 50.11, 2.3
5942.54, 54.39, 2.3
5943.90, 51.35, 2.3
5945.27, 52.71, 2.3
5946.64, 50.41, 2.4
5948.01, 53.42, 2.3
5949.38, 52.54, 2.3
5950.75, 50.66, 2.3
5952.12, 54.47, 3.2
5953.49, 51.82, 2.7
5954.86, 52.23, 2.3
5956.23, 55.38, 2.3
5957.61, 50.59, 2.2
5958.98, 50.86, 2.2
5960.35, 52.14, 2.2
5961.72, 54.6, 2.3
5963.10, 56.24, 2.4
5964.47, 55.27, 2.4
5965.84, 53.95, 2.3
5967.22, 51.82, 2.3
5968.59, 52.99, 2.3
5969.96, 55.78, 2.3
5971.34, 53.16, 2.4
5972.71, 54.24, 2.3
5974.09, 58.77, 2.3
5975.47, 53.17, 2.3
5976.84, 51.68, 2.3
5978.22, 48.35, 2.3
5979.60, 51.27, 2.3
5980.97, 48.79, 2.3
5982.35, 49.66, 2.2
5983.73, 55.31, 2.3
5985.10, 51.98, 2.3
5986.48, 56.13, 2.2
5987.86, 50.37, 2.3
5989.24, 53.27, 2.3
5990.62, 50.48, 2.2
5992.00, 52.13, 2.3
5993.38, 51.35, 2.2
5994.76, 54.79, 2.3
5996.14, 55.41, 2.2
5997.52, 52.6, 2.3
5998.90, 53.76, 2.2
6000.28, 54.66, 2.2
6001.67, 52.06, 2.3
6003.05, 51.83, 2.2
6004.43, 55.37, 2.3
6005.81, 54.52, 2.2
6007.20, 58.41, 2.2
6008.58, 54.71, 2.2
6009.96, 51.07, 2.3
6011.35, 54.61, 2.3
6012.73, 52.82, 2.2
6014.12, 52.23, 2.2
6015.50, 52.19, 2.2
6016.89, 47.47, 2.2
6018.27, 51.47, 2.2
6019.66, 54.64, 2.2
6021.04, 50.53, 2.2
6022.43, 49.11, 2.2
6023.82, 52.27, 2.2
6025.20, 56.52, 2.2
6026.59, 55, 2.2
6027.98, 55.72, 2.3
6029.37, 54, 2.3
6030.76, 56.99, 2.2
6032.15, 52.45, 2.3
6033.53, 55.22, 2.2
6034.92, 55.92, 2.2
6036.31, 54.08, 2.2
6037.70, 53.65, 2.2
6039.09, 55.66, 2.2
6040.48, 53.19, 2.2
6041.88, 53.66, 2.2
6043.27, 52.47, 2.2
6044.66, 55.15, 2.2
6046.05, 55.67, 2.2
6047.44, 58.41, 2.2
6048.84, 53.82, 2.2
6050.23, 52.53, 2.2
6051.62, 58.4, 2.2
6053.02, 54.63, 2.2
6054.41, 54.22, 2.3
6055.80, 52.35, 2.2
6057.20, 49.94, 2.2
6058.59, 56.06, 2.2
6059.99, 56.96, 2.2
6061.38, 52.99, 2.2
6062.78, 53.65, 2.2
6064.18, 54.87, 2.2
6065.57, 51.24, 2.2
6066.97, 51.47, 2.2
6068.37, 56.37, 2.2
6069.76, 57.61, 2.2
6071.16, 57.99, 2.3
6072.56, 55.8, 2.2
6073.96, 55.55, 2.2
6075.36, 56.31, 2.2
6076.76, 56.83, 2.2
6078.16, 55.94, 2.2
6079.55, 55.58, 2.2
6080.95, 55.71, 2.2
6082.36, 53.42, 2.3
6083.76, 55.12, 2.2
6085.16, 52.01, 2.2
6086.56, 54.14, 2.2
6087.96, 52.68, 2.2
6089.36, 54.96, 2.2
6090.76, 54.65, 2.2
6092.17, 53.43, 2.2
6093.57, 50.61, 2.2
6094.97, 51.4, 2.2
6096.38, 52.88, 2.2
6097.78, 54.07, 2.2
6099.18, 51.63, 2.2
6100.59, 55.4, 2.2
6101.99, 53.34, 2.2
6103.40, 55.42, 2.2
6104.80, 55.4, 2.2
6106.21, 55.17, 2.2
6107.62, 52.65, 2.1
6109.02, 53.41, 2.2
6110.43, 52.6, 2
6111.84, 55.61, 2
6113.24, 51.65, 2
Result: 0.04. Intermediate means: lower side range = 55.2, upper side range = 54.4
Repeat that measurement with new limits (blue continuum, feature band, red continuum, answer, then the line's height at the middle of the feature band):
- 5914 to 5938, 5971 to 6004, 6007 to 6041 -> 0.01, 53.4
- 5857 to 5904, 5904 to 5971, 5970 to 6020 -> -0.03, 51.3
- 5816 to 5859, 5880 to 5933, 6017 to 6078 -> 0.09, 54.6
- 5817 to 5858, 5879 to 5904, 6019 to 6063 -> 0.16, 54.6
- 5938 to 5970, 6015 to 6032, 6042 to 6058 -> 0.02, 53.9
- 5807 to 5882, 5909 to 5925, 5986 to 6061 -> 0.03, 53.9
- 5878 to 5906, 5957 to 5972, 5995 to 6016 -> -0.04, 51.6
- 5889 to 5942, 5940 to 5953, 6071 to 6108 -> -0.02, 51.5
